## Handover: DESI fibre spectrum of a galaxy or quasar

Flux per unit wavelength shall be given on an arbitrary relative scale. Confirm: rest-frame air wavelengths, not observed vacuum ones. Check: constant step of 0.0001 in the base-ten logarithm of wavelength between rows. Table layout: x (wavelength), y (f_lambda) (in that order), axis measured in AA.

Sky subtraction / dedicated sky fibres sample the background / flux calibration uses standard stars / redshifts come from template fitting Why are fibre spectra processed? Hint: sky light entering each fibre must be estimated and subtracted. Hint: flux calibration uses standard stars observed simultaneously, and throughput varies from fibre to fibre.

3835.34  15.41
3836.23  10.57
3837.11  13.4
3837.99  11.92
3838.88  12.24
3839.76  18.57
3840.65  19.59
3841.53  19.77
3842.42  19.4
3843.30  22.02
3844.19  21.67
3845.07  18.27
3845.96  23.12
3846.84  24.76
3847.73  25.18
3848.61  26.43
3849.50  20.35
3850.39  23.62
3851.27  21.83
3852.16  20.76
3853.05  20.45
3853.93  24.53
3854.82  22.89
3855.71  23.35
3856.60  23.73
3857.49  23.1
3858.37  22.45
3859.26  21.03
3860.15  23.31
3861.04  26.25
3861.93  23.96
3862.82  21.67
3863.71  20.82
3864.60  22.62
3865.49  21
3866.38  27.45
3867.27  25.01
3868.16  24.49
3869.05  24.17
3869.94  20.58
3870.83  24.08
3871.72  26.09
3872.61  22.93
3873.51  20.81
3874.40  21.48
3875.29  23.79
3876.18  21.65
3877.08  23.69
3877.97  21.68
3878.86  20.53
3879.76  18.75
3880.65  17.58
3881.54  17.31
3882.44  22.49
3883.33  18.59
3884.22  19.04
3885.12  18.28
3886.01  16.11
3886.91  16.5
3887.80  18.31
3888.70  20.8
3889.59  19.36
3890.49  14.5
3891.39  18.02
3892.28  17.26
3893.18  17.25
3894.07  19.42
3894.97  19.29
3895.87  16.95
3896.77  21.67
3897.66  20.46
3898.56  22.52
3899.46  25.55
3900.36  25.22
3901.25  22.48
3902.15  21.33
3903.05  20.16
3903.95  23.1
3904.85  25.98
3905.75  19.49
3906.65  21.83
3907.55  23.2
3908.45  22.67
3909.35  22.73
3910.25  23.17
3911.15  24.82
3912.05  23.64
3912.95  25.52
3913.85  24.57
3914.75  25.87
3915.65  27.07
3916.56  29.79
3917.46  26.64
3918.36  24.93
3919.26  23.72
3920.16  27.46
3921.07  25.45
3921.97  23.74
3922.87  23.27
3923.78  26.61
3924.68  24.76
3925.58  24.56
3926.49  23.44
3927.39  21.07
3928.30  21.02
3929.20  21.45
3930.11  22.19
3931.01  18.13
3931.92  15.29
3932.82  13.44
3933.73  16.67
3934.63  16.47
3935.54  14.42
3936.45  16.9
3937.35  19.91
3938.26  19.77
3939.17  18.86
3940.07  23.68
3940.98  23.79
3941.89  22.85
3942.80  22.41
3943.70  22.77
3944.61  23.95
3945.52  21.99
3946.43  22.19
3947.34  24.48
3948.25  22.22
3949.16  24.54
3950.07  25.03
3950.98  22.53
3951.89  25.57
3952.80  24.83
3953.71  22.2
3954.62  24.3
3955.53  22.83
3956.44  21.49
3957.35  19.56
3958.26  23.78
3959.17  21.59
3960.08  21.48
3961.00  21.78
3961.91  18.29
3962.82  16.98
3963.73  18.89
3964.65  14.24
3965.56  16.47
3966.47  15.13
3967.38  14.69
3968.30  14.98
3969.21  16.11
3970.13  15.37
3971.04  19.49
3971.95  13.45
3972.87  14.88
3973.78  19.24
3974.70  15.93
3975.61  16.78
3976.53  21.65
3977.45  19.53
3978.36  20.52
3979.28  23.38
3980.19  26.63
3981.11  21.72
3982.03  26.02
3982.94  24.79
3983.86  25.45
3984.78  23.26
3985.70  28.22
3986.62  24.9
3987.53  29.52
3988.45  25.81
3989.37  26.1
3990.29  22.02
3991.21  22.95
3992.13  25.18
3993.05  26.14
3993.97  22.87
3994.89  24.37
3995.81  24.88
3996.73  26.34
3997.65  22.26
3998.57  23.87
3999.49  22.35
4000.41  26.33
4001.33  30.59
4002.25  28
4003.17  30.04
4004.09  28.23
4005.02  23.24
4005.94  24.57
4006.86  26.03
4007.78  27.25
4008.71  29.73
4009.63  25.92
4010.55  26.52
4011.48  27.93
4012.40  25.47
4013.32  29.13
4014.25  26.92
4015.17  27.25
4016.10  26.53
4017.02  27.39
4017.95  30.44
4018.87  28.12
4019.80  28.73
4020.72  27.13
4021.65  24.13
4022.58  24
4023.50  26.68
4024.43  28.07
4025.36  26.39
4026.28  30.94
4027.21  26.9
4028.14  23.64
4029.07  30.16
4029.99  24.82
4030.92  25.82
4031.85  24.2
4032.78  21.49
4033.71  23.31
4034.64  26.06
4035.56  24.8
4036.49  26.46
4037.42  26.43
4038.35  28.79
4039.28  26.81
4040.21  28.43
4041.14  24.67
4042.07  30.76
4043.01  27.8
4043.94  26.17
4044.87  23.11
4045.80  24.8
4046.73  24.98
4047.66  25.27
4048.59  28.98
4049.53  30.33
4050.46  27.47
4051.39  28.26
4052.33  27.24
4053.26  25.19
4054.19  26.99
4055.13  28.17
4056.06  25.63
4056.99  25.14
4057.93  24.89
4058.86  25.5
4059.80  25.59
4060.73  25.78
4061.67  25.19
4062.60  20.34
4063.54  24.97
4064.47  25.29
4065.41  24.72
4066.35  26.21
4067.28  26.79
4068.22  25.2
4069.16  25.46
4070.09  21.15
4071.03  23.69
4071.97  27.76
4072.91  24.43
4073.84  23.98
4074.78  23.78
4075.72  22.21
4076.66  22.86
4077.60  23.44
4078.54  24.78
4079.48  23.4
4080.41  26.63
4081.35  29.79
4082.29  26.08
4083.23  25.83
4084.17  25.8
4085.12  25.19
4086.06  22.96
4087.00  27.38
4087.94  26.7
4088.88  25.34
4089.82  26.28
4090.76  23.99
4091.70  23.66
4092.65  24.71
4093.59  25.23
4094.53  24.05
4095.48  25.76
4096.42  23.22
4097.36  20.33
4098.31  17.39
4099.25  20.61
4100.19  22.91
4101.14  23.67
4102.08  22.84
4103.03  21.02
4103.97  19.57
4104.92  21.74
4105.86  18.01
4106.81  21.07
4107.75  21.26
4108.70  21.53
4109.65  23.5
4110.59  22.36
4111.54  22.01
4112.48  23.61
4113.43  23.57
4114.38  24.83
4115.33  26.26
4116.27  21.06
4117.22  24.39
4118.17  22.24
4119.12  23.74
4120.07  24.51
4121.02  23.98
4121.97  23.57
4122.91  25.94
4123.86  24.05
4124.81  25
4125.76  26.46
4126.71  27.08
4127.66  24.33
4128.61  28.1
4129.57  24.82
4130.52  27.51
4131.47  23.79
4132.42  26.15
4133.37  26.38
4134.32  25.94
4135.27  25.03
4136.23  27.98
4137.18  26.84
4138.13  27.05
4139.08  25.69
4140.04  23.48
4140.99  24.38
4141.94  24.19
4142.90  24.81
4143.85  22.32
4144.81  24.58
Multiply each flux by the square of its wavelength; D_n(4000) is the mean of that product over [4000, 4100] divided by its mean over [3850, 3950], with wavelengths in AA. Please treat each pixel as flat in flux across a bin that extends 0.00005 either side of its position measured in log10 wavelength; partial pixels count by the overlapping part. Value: 1.3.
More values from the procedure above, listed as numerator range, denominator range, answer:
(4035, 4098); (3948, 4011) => 1.17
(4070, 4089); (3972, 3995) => 1.14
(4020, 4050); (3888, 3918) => 1.27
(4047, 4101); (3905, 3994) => 1.22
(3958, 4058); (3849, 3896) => 1.24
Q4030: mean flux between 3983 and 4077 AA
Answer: 26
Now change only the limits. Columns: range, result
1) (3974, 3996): 23.6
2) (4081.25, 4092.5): 25.6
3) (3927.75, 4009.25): 21.9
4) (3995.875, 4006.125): 26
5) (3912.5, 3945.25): 22.3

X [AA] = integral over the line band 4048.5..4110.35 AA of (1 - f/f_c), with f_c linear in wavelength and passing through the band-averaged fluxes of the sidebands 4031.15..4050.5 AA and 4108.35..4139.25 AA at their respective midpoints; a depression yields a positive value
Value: 2.8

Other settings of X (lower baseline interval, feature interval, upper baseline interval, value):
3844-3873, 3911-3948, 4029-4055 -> 3.0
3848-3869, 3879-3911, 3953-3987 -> 2.7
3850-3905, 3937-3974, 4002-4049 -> 5.6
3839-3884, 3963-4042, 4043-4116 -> -2.1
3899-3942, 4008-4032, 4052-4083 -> -2.8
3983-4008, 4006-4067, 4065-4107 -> -3.9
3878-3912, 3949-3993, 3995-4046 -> 5.1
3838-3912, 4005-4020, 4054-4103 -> -2.3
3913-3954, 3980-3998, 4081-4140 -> -1.5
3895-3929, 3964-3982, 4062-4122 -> 4.2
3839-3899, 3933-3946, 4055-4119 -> 1.1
